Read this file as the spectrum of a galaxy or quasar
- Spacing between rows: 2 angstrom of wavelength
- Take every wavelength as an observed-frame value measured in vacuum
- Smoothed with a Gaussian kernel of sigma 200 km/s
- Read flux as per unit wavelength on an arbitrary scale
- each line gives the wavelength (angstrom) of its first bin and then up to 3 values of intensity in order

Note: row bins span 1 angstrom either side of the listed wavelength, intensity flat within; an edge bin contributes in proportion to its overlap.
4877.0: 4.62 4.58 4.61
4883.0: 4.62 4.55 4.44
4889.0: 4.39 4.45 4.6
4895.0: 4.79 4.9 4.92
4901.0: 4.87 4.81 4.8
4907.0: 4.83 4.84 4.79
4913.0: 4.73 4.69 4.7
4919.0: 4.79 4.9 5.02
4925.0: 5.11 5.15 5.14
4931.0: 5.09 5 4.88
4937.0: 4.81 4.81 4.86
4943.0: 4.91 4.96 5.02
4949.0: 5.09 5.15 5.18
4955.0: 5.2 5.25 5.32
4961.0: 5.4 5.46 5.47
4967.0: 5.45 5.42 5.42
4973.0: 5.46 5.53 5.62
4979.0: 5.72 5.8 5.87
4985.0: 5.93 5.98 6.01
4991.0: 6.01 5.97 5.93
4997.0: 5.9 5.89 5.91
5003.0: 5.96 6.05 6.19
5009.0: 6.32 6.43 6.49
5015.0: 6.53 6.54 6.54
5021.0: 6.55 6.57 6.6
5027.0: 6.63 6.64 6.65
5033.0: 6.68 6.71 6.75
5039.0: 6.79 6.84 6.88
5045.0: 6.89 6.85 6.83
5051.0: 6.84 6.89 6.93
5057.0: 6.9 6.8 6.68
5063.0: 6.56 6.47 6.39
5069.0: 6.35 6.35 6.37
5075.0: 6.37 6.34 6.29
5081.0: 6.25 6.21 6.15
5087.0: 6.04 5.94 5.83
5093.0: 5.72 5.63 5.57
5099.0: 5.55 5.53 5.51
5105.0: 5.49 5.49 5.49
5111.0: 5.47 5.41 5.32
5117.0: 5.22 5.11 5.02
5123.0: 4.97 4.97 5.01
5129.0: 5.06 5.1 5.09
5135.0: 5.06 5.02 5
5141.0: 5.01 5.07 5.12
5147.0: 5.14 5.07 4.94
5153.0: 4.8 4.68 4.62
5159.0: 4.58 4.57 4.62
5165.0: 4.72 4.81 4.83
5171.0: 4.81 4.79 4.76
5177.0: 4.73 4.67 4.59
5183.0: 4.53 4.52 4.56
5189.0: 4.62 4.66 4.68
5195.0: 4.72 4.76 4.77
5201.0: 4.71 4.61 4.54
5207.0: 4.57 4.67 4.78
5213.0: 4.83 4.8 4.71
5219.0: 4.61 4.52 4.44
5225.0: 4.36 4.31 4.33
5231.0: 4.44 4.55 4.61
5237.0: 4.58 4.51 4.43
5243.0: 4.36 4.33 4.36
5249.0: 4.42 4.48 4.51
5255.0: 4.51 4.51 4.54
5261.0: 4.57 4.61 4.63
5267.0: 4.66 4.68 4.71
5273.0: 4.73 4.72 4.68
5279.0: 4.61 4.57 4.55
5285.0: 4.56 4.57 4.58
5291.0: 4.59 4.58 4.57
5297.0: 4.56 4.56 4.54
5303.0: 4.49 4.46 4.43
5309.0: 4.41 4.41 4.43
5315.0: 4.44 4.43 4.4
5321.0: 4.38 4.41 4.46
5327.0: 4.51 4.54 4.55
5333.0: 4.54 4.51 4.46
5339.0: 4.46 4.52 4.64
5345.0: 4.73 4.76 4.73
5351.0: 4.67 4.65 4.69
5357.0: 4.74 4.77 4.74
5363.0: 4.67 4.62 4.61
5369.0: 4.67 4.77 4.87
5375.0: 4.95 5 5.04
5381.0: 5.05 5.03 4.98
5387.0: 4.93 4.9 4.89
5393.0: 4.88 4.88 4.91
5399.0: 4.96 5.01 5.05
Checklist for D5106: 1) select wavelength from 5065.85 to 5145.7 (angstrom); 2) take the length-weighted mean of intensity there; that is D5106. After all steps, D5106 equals 5.58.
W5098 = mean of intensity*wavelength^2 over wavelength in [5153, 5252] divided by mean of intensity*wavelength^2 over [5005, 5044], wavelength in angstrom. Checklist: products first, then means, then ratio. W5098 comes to 0.75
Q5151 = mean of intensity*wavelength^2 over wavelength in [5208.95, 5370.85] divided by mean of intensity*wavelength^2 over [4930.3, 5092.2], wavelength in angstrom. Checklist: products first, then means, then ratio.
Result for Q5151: 0.84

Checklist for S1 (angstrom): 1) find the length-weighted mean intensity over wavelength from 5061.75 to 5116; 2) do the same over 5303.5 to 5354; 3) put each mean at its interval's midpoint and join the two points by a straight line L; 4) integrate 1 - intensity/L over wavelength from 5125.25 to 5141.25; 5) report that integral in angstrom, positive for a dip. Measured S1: 1.8 angstrom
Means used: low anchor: 5.93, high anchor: 4.52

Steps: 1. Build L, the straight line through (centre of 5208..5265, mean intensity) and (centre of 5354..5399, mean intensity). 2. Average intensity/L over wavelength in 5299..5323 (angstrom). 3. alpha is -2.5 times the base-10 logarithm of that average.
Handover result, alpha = 0.06 mag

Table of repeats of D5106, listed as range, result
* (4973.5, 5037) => 6.2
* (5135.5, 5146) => 5.04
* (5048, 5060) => 6.86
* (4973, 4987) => 5.74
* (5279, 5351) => 4.53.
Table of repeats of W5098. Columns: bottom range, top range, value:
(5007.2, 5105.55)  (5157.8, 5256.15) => 0.76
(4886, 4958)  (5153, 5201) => 1.06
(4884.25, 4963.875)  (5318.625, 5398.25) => 1.14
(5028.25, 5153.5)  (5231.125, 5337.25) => 0.83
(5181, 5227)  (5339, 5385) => 1.09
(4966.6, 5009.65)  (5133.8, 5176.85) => 0.89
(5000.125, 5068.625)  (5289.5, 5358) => 0.77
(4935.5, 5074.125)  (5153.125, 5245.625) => 0.82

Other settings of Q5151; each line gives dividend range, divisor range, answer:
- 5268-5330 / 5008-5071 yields 0.75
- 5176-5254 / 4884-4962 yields 1.05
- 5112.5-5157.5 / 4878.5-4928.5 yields 1.16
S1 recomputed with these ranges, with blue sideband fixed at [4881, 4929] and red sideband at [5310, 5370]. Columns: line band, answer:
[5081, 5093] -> -3.4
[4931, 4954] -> -1.1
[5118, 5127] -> -0.7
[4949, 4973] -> -3.0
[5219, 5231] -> 0.5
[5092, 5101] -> -1.8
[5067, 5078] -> -3.9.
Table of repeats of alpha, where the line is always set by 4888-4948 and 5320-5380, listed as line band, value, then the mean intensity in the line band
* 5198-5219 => 0.006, 4.69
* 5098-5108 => -0.158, 5.51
